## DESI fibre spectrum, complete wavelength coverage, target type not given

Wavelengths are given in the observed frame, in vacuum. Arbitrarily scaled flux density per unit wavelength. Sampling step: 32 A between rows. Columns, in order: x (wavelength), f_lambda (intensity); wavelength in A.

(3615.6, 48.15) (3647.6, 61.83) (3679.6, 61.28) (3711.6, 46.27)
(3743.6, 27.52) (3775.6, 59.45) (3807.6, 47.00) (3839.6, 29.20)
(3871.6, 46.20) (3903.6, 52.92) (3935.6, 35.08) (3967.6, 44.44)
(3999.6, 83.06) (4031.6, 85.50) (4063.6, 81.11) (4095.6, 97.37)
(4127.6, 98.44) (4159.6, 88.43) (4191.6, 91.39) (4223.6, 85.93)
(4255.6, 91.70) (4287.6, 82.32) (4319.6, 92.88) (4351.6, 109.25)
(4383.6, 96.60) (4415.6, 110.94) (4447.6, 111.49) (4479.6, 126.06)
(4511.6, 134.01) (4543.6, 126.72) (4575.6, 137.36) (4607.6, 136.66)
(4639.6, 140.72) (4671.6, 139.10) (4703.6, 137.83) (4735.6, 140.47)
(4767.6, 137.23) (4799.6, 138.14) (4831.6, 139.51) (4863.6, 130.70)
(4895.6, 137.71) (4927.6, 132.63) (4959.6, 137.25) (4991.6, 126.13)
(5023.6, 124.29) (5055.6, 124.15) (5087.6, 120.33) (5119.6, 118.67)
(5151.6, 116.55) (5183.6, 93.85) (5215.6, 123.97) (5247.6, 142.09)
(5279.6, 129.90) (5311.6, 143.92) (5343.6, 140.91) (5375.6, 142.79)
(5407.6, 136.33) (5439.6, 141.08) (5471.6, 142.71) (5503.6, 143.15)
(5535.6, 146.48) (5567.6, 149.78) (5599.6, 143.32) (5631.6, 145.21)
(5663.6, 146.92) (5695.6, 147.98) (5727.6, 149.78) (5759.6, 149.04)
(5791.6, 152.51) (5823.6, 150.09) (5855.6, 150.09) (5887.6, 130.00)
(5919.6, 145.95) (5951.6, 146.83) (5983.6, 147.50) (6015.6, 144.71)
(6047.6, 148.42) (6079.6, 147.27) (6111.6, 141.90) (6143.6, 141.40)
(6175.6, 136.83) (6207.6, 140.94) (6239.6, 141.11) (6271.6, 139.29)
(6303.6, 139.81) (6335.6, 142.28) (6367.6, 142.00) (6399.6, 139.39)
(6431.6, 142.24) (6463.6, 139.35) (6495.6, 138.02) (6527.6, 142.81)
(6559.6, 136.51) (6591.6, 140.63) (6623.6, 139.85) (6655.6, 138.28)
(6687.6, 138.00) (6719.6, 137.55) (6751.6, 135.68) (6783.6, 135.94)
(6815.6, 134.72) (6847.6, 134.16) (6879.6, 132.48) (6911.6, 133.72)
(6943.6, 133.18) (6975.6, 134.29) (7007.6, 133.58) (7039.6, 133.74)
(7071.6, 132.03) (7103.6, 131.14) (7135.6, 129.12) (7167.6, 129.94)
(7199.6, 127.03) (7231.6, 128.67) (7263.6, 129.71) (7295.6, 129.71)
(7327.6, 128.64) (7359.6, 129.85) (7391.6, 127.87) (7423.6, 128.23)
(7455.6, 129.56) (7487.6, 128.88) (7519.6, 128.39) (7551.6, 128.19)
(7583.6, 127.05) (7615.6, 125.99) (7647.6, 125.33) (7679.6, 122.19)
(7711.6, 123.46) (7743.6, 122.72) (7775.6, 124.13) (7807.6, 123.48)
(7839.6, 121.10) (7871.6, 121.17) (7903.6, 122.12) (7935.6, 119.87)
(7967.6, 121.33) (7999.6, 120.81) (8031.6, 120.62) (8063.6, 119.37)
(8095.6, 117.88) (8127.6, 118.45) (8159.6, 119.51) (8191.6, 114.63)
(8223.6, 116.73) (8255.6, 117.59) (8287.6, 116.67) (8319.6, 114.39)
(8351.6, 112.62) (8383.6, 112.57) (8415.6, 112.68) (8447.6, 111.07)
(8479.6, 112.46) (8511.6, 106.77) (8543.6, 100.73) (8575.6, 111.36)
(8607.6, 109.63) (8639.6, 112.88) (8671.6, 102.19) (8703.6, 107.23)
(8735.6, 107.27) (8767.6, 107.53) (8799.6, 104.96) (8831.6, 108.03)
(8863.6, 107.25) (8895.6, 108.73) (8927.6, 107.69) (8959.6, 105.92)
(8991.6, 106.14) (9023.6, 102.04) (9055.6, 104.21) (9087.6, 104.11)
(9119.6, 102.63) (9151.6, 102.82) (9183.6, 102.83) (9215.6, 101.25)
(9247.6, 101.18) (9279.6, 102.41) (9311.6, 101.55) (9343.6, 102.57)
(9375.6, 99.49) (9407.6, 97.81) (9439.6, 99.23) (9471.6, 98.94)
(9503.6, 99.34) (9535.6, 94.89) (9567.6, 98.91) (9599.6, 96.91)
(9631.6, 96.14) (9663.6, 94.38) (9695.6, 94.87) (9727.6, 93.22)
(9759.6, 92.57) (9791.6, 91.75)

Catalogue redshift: 0.00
